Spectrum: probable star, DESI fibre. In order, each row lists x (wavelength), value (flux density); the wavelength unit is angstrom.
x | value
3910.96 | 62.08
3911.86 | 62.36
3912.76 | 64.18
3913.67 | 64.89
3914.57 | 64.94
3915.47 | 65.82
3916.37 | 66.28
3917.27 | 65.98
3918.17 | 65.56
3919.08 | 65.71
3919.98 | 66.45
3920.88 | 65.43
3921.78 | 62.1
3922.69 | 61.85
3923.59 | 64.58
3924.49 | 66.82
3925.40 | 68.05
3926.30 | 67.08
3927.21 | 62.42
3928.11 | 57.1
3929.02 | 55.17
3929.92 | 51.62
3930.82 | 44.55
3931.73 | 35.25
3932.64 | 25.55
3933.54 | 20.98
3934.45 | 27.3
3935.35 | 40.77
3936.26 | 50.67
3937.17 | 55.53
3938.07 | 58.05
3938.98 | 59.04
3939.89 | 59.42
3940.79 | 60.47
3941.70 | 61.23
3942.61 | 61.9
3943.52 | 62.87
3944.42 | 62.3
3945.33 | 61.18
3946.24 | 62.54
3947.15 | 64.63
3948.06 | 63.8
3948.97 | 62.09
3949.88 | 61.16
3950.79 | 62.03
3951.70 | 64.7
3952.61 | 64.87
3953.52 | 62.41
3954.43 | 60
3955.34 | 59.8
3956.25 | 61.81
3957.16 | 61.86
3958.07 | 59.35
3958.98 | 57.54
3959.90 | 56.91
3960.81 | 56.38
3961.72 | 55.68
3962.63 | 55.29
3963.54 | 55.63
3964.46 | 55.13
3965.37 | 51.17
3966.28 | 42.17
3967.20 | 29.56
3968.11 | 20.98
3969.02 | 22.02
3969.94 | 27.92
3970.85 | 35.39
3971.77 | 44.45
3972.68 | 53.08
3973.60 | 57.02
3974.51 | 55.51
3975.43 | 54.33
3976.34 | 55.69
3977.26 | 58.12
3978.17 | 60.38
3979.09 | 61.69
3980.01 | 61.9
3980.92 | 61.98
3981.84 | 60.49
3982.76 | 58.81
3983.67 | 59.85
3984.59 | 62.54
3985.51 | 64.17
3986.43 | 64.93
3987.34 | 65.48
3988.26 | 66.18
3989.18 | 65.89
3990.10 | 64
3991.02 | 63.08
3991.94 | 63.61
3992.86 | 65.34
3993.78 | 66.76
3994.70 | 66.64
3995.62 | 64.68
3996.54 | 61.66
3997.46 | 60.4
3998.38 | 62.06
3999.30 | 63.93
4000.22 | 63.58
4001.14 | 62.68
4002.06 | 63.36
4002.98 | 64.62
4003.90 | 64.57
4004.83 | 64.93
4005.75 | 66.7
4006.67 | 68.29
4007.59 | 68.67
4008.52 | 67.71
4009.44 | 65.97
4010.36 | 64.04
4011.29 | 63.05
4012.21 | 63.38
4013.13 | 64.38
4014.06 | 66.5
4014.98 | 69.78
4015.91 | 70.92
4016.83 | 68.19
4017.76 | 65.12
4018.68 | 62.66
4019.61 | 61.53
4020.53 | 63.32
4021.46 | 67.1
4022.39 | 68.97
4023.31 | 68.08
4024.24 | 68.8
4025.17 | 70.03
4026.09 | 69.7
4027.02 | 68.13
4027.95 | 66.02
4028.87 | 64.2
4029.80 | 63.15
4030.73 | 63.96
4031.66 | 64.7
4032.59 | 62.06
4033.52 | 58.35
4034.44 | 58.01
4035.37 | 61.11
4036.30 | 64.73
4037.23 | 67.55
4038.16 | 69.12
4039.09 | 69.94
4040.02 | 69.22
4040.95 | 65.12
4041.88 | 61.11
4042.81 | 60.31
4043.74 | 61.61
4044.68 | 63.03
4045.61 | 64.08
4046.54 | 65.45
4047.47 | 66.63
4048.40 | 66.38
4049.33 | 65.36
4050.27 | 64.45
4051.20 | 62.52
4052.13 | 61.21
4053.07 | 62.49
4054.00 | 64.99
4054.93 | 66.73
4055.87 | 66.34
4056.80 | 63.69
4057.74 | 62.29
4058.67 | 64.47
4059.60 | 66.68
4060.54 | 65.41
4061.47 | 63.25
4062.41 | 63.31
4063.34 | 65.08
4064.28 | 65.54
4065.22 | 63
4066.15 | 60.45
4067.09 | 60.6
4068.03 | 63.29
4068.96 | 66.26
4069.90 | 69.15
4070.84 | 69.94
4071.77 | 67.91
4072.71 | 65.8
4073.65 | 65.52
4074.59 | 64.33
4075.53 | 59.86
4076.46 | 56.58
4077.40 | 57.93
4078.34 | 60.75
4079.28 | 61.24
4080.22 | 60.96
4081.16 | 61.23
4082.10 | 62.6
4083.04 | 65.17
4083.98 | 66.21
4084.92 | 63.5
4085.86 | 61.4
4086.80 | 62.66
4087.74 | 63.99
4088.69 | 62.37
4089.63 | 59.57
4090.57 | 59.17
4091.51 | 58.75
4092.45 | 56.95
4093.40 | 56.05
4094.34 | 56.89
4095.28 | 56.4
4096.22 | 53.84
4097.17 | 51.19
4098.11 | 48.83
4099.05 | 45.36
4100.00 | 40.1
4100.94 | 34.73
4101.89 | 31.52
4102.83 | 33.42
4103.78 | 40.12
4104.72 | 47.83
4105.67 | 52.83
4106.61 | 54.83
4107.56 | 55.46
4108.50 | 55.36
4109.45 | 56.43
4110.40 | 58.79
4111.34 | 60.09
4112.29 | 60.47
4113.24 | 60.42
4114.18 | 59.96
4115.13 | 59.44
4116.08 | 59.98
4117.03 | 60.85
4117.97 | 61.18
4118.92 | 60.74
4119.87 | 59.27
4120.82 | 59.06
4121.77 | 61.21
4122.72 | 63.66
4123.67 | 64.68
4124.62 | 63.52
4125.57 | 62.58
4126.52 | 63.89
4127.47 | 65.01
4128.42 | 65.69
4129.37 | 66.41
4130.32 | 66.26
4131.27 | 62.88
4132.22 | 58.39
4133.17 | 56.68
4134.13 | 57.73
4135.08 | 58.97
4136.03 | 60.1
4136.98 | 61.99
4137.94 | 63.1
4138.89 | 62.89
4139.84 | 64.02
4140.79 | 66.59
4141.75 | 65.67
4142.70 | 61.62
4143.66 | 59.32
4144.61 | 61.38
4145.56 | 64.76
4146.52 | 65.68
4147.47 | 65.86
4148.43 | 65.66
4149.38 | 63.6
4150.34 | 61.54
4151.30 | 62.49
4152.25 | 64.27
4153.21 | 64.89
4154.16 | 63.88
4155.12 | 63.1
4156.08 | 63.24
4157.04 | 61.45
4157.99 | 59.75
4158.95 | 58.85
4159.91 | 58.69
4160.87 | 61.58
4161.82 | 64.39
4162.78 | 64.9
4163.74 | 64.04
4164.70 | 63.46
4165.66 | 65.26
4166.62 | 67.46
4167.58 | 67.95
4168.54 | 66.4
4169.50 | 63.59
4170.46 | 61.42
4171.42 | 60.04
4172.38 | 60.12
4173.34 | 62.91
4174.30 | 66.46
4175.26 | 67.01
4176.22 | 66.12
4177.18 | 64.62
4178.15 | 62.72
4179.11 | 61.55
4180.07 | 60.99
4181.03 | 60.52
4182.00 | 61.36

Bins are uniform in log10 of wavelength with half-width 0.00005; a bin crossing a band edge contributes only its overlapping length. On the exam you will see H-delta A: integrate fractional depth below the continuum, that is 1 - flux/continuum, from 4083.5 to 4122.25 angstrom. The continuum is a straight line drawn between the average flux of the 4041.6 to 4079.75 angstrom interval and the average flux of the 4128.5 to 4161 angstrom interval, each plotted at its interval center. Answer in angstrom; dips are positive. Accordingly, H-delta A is 4.8 angstrom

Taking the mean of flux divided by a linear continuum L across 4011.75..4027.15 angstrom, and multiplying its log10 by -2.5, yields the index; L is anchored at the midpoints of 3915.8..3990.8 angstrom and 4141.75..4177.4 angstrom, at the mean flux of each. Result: -0.14 mag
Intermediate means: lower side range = 56.2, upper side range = 63.5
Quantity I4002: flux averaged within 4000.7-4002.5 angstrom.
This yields 63.1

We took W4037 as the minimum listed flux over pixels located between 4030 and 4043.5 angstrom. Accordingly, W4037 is 58.01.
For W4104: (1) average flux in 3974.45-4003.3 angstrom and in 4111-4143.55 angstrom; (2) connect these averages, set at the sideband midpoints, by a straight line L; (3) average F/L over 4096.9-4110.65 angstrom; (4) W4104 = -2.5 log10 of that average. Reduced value 0.30 mag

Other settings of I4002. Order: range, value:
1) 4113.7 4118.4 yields 60.4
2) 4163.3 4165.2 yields 63.7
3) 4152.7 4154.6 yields 64.5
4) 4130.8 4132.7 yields 60.7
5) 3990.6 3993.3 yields 64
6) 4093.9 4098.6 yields 53.4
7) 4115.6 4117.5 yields 60.4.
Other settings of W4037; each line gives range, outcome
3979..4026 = 58.81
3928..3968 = 20.98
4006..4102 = 31.52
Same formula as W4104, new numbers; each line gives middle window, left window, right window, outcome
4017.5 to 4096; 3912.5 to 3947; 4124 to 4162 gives -0.05 mag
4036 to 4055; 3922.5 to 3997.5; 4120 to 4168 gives -0.10 mag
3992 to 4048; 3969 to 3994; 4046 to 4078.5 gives -0.08 mag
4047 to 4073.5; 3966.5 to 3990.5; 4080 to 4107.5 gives -0.20 mag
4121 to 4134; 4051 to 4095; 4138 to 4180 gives 0.01 mag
